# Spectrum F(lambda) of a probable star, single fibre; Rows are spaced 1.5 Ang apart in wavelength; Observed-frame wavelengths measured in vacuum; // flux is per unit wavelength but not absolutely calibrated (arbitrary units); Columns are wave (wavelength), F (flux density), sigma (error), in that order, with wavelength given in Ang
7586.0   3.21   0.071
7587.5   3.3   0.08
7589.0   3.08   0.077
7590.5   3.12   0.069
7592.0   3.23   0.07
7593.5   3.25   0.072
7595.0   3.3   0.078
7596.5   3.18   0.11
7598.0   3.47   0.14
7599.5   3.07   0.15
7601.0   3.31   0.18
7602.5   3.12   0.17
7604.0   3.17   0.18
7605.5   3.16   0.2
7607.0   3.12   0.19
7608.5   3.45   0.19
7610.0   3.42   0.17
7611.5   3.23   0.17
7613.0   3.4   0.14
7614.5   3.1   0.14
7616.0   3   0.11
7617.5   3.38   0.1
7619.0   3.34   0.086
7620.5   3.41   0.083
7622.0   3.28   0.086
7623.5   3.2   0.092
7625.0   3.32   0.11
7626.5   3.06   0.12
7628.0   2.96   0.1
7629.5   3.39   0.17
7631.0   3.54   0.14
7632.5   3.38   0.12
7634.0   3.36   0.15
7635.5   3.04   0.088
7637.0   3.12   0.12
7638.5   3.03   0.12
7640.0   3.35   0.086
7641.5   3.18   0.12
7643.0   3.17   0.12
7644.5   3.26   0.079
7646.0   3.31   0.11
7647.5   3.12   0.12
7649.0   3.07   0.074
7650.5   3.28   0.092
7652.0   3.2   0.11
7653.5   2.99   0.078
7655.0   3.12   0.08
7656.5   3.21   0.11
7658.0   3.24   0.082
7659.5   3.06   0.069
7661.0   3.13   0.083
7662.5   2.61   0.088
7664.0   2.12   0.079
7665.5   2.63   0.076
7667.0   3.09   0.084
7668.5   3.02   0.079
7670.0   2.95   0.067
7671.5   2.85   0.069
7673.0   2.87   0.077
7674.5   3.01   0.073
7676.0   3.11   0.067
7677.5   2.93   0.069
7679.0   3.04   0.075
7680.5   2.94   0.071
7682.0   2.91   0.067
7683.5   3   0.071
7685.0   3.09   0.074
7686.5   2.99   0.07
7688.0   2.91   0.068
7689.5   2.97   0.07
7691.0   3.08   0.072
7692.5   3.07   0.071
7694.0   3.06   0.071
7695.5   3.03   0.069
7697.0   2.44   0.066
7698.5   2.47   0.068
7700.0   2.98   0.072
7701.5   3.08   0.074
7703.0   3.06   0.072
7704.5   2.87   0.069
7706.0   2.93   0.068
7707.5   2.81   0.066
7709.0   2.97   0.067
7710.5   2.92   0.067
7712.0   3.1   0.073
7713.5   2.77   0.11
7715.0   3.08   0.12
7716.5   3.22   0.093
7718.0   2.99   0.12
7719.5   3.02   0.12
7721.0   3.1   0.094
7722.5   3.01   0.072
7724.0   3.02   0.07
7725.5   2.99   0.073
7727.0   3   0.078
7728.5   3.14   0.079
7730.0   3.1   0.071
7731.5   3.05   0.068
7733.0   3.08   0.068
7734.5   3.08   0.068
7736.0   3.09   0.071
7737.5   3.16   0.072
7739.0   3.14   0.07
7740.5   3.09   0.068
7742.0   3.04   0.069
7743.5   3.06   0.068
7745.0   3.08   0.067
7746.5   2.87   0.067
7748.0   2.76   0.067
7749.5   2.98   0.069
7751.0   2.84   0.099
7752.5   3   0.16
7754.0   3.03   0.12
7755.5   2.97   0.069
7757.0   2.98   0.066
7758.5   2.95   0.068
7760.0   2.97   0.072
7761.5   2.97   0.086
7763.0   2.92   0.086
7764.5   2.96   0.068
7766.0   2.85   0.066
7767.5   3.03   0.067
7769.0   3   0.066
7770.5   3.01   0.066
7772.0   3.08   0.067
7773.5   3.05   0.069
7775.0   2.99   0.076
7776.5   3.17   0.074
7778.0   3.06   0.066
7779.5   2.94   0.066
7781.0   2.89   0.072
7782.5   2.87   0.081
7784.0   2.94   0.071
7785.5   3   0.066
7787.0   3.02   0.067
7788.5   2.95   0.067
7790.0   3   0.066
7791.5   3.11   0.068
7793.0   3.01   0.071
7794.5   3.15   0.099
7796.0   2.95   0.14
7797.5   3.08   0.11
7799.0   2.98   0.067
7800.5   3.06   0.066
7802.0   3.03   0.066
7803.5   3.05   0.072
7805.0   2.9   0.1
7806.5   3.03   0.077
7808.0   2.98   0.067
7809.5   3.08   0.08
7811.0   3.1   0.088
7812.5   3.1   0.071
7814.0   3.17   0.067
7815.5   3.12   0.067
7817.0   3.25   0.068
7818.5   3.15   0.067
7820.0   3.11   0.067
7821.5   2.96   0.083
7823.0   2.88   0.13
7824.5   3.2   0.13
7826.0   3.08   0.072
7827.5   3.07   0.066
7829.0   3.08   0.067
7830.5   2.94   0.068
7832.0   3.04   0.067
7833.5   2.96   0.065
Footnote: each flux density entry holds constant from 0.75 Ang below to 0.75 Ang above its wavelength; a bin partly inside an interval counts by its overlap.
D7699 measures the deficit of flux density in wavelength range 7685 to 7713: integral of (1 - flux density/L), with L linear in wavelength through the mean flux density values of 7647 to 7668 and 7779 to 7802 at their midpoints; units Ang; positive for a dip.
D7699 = 0.6 Ang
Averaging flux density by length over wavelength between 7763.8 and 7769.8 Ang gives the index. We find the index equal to 2.96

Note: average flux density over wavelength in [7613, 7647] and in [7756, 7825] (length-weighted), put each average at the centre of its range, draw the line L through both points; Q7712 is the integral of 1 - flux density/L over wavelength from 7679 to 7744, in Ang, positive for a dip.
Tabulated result 2.7 Ang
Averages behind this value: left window 3.24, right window 3.02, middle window 3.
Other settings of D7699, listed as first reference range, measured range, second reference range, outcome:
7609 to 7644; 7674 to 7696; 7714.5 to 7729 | 0.8 Ang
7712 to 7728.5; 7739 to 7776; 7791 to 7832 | 0.7 Ang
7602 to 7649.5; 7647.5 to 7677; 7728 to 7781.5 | 1.8 Ang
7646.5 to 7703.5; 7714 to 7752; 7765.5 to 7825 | -0.5 Ang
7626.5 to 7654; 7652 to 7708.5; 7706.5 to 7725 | 2.8 Ang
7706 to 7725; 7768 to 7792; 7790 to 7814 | 0.2 Ang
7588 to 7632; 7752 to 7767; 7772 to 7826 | 0.6 Ang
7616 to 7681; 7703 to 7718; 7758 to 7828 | 0.5 Ang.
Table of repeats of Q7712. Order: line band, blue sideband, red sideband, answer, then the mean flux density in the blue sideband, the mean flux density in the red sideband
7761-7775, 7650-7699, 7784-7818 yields 0.2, 2.95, 3.05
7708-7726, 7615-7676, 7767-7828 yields 0.4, 3.12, 3.04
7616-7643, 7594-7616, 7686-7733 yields -0.6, 3.24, 2.98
